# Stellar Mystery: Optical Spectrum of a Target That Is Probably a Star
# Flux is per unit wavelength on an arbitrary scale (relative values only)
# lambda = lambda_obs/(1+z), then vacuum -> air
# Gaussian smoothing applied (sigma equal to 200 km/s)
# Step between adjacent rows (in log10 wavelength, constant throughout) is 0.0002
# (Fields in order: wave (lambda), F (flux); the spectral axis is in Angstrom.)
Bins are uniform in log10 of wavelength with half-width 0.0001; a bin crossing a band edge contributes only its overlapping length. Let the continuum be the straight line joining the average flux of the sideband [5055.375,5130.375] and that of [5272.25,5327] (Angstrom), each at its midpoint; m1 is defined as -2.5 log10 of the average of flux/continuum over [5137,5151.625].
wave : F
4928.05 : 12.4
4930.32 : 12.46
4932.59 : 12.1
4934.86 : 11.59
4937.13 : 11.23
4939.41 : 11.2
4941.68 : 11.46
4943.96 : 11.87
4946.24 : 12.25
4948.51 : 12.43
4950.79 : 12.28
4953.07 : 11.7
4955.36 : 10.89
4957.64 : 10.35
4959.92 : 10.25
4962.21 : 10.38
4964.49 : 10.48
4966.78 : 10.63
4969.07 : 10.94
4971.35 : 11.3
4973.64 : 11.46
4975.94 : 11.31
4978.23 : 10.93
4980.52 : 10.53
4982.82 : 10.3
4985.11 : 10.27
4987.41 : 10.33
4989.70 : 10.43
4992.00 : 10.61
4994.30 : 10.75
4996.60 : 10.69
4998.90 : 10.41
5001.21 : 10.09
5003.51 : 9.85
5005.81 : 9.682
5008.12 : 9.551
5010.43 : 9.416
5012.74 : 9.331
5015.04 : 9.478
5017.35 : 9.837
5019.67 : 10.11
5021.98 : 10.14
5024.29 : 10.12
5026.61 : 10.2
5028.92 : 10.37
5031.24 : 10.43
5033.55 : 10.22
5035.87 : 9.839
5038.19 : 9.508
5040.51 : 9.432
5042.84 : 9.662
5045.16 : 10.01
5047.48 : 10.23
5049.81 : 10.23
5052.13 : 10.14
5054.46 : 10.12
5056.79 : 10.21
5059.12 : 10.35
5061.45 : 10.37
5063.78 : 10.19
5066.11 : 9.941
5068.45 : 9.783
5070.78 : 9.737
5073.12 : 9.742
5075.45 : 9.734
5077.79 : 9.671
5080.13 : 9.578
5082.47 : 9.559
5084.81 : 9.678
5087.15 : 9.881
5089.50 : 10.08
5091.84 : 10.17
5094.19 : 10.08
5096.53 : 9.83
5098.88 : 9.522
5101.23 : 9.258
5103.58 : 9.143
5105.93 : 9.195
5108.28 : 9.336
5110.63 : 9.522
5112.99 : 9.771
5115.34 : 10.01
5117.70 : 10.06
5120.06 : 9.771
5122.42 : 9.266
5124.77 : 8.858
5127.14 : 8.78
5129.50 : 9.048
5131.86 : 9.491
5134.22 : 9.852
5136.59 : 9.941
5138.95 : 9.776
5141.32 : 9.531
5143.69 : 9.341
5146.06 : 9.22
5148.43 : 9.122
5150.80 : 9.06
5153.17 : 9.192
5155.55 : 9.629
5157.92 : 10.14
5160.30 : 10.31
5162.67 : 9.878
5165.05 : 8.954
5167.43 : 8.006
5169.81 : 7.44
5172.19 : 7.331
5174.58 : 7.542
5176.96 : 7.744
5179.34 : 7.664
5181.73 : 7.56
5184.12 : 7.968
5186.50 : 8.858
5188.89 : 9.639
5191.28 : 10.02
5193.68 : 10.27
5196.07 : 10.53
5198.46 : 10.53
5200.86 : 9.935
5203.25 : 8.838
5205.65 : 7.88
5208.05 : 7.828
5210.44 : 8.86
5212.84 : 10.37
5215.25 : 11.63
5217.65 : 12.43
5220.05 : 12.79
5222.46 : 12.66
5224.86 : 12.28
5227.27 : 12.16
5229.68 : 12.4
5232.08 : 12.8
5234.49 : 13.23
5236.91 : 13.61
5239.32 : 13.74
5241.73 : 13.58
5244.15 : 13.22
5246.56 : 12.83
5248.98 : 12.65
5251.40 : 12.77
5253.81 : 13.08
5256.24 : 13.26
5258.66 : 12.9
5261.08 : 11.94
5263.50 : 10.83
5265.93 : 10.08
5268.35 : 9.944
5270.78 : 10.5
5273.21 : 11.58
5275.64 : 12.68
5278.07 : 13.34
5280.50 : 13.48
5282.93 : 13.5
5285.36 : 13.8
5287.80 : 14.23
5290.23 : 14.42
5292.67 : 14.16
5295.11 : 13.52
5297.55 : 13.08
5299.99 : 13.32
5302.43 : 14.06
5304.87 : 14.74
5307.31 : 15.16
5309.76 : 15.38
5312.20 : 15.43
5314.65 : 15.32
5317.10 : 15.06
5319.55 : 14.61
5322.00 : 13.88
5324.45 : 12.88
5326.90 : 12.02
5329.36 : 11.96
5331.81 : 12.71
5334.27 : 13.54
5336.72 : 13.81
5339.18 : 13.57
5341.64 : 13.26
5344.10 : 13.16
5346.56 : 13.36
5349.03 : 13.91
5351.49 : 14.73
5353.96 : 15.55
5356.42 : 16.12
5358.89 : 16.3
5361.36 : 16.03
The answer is 0.15 mag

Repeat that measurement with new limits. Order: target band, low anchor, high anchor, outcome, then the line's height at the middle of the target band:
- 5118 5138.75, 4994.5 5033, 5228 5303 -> 0.20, 11.3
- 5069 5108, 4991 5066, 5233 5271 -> 0.11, 10.7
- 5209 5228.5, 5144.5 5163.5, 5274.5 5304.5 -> -0.01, 11.5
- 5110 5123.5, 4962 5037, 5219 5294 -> 0.17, 11.4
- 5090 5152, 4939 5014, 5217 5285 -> 0.22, 11.7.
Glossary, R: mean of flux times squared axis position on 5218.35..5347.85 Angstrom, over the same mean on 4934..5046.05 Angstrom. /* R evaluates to 1.40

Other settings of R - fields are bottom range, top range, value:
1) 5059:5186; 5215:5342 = 1.50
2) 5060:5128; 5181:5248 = 1.20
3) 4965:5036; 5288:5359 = 1.55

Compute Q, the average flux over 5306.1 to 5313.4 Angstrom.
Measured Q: 15.3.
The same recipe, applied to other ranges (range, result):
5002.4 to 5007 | 9.76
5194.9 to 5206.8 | 9.55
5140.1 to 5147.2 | 9.36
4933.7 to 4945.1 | 11.5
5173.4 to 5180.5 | 7.66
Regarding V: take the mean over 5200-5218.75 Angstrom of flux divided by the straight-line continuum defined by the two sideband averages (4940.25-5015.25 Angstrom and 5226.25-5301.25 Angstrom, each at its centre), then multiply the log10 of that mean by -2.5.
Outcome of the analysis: 0.27 mag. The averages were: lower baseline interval 10.7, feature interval 9.71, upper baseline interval 12.8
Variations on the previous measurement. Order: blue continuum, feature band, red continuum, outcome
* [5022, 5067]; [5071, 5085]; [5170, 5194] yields 0.000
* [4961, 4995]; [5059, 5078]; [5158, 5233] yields 0.041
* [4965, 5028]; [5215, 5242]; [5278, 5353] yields 0.009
